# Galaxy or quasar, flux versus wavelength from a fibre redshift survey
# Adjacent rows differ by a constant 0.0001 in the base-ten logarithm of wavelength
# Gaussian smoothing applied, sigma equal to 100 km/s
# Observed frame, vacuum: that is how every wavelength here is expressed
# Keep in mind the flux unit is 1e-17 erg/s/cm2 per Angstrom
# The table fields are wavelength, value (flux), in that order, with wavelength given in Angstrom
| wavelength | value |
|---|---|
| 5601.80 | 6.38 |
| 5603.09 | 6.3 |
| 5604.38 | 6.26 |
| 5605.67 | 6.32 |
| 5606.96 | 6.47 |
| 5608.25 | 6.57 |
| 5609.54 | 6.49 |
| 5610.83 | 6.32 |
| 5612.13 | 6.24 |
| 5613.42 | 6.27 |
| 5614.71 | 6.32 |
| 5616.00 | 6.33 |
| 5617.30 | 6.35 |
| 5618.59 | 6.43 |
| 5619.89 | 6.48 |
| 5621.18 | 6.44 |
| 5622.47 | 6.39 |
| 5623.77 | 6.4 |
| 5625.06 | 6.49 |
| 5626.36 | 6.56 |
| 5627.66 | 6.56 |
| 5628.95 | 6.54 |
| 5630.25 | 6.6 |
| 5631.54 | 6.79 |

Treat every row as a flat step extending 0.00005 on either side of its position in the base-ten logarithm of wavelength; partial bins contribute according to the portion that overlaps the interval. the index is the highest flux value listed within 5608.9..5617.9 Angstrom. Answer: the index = 6.49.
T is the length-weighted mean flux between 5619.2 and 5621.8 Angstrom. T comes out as 6.45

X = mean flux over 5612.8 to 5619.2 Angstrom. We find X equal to 6.34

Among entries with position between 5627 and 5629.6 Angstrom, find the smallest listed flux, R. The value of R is 6.54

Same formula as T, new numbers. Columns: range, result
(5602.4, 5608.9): 6.39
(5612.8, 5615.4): 6.31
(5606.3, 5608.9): 6.53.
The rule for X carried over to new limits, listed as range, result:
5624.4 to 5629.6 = 6.54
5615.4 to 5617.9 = 6.32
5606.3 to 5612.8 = 6.42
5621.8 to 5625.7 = 6.43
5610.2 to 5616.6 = 6.3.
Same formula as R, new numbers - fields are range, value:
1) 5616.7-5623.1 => 6.35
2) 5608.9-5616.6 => 6.24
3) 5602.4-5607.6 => 6.26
